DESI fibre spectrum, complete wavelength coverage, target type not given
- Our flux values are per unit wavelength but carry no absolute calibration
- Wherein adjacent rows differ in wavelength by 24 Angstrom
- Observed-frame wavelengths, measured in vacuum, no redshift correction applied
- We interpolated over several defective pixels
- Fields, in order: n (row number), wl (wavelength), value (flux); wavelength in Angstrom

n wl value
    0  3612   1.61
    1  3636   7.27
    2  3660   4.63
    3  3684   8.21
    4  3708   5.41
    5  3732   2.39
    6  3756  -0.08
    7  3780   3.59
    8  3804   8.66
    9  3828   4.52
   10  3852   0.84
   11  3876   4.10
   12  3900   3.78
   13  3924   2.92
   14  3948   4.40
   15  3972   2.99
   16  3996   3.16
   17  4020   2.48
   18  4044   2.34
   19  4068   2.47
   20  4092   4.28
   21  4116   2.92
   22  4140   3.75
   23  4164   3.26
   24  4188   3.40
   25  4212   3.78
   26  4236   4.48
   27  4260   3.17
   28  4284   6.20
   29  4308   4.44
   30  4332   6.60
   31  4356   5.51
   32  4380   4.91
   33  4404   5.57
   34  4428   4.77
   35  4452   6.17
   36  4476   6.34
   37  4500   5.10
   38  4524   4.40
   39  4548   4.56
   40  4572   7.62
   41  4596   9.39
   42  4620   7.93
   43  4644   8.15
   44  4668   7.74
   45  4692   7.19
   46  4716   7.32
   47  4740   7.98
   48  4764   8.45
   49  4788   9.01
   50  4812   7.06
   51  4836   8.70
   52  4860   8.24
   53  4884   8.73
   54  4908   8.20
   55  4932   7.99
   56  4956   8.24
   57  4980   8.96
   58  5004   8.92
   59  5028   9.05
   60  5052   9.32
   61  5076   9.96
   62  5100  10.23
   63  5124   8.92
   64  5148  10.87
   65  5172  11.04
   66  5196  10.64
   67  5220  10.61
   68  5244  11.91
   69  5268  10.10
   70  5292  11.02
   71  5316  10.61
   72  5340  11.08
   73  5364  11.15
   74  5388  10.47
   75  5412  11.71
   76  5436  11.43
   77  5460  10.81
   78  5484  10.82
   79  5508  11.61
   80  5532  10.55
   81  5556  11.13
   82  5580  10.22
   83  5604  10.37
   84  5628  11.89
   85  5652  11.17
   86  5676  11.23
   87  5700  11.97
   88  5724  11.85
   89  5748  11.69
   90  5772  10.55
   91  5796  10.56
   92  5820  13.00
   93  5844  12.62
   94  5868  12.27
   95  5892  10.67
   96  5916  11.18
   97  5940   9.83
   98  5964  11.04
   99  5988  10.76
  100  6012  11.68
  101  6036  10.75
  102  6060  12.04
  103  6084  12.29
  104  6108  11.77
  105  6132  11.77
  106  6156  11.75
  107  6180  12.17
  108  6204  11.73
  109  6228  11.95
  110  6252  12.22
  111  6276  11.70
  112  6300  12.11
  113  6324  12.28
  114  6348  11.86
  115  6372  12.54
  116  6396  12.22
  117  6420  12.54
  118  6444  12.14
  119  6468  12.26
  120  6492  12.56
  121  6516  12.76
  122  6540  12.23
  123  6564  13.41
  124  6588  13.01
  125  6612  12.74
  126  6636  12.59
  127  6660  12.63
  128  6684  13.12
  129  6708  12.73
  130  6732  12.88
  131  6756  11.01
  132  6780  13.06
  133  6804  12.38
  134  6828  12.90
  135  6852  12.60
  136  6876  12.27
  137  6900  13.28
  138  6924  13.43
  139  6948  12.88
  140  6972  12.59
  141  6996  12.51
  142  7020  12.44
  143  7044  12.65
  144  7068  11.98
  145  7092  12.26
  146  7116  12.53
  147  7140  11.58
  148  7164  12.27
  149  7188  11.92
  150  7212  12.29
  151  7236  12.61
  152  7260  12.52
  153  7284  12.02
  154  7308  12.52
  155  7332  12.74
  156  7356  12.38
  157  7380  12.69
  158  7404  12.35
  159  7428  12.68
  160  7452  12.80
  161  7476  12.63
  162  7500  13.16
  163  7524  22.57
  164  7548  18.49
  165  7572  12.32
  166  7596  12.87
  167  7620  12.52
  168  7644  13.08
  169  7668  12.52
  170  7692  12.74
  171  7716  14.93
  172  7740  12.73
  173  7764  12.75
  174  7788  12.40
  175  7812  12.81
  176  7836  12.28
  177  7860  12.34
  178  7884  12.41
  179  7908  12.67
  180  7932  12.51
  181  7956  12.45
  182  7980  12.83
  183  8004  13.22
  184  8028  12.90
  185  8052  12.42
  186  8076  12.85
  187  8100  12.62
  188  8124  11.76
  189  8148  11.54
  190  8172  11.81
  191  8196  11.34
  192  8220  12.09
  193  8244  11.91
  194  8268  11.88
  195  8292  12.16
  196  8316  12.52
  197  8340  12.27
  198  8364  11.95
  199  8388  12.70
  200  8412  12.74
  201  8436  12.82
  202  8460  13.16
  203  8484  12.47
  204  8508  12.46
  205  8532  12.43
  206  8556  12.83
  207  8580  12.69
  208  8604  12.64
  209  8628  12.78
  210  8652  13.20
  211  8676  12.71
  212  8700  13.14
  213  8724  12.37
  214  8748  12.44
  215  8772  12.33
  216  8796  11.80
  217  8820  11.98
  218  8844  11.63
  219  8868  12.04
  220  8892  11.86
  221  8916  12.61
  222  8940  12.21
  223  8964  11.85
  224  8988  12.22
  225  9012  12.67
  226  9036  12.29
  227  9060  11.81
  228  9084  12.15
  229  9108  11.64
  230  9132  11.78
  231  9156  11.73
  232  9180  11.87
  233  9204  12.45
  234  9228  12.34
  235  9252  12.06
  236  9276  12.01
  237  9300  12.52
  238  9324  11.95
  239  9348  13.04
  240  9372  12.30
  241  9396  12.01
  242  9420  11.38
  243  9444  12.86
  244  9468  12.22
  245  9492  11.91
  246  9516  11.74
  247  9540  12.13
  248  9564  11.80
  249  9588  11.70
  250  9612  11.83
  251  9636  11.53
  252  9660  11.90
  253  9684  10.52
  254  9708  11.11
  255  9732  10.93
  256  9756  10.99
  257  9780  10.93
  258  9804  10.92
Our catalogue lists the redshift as 0.147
